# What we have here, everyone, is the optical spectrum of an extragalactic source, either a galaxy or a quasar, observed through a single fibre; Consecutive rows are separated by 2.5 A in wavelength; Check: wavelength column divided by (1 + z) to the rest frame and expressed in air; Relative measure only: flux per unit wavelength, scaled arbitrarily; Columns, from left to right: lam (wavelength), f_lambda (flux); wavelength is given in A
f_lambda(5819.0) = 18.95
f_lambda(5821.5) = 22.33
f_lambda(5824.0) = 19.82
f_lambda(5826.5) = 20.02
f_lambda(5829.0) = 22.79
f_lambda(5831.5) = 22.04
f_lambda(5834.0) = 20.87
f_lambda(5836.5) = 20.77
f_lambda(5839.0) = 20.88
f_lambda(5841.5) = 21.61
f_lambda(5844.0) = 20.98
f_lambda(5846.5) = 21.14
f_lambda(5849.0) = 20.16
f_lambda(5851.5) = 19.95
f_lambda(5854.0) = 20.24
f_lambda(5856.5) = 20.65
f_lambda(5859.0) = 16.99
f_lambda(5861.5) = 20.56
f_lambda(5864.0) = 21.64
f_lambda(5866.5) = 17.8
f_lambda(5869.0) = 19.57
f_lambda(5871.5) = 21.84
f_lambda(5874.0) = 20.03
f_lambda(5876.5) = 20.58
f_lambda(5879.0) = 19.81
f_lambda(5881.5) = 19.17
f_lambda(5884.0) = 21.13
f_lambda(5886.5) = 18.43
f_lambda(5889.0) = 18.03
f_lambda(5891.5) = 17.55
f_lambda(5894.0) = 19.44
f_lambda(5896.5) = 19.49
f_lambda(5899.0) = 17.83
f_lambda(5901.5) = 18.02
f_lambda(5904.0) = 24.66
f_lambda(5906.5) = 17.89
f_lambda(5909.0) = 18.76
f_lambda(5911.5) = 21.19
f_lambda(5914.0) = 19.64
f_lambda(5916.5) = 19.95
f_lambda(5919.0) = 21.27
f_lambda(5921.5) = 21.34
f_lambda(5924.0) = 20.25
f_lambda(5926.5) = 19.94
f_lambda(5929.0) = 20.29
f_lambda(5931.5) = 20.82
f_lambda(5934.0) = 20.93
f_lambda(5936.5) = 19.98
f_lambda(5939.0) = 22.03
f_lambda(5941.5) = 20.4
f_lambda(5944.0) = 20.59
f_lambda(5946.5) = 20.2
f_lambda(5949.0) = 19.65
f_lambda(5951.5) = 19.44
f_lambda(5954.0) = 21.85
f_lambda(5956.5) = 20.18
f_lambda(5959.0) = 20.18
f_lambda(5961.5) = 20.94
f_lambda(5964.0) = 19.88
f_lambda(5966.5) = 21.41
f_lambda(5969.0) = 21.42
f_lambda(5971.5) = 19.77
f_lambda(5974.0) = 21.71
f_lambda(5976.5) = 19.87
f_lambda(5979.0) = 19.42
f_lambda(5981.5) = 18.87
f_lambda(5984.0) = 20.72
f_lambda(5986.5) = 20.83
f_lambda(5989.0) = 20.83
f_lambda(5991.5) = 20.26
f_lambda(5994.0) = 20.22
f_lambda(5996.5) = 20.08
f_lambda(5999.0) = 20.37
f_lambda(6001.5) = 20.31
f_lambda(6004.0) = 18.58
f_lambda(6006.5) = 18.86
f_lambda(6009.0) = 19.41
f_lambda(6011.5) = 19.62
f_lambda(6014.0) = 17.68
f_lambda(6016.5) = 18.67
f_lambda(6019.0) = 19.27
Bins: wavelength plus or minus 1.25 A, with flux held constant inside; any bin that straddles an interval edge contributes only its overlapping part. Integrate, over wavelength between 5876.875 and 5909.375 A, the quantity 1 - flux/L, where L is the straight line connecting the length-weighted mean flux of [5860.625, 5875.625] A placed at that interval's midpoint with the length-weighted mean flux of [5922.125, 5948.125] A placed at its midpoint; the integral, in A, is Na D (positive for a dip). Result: 1.7 A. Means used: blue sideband 20.2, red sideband 20.5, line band 19.3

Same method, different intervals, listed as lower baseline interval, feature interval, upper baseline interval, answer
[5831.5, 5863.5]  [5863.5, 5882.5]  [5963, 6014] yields 0.4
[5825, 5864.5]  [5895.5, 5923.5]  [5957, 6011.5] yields 0.6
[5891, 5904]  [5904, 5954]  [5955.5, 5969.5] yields -1.4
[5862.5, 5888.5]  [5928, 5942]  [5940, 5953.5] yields -0.4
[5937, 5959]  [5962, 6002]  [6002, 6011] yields -1.4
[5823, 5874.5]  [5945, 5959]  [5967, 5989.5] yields 0.1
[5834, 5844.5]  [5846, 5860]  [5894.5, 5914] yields 0.6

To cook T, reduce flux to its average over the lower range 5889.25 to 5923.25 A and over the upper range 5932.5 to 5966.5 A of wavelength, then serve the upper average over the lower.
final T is 1.04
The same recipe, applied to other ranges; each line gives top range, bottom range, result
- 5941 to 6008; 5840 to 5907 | 1.02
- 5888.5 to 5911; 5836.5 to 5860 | 0.94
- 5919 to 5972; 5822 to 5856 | 0.98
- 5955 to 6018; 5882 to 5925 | 1.02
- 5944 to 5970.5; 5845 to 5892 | 1.04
